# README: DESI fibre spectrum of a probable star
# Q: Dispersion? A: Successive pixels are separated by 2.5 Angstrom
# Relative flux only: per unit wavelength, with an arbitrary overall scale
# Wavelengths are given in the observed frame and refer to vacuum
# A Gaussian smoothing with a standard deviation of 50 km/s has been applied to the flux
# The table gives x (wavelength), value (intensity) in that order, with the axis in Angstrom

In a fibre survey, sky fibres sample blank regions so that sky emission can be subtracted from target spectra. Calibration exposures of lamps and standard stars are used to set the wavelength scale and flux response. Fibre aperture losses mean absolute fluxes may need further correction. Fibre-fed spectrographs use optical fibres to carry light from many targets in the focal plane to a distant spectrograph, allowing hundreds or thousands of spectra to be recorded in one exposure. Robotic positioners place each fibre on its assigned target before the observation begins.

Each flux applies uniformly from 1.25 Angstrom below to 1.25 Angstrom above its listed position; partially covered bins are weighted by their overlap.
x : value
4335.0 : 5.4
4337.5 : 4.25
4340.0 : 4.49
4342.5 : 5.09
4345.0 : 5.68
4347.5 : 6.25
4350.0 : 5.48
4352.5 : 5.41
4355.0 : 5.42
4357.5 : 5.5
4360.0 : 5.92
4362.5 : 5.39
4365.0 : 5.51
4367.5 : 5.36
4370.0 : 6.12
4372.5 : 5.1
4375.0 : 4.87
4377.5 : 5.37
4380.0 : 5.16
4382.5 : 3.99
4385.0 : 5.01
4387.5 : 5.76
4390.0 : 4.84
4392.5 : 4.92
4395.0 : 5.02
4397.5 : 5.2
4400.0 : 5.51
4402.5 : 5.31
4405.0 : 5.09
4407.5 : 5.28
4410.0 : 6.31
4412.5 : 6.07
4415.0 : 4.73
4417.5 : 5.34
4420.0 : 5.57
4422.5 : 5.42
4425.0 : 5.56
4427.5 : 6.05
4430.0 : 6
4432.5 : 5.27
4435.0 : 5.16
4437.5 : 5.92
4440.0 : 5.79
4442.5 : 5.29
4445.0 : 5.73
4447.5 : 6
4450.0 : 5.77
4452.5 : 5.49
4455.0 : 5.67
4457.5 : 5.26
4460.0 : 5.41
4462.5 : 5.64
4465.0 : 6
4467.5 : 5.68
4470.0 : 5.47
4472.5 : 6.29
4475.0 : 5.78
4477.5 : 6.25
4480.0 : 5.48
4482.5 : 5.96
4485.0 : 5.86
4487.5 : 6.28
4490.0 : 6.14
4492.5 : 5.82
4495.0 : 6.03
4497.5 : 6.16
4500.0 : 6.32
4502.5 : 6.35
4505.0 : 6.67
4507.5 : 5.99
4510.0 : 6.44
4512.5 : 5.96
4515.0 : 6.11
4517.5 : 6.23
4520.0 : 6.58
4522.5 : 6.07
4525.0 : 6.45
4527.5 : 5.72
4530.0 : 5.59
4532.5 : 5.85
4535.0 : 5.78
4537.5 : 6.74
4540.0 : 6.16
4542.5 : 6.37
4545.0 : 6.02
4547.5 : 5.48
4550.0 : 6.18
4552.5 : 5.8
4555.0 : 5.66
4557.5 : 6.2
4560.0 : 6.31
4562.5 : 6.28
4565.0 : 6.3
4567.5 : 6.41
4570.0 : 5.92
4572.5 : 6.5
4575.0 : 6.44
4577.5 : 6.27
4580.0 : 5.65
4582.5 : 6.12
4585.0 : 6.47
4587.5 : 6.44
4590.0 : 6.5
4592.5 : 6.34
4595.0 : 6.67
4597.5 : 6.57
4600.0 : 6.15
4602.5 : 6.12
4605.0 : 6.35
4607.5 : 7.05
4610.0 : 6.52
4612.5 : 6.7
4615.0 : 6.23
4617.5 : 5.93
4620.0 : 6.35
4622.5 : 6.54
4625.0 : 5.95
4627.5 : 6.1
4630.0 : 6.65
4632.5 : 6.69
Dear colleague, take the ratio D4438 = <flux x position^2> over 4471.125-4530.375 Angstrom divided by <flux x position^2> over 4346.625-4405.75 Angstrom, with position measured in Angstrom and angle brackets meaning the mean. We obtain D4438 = 1.22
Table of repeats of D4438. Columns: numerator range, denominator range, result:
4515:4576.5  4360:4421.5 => 1.24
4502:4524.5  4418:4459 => 1.15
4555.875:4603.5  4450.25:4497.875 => 1.13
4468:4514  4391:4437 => 1.15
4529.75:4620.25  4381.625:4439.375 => 1.25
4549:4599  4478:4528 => 1.05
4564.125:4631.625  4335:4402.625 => 1.34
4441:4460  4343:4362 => 1.04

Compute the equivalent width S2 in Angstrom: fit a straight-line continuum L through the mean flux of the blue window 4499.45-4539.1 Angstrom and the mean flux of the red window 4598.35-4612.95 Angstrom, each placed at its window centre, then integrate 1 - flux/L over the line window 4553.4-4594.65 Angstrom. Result 0.8 Angstrom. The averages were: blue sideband 6.18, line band 6.24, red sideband 6.47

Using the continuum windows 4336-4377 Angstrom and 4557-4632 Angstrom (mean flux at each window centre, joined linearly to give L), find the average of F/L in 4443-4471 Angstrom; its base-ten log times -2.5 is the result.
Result 0.03 mag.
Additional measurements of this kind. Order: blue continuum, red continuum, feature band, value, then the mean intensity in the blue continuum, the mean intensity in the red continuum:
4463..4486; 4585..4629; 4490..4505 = -0.04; 5.86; 6.39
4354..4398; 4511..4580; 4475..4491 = -0.03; 5.25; 6.12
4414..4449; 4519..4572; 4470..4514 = -0.04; 5.57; 6.09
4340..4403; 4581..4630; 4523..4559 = 0.01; 5.31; 6.38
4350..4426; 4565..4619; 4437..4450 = -0.02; 5.34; 6.35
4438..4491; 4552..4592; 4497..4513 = -0.06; 5.77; 6.21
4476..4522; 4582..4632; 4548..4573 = 0.03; 6.14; 6.4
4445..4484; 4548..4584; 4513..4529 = -0.04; 5.74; 6.13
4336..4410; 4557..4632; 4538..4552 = 0.01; 5.27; 6.34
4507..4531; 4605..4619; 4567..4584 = 0.03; 6.12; 6.47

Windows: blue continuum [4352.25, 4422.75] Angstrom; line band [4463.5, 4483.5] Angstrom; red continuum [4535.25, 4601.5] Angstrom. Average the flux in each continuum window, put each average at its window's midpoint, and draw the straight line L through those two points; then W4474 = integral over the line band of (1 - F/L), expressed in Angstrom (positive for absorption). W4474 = -0.4 Angstrom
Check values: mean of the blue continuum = 5.33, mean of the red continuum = 6.22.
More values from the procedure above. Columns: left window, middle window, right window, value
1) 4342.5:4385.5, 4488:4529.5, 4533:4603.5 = -1.50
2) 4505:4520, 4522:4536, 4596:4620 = 0.79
